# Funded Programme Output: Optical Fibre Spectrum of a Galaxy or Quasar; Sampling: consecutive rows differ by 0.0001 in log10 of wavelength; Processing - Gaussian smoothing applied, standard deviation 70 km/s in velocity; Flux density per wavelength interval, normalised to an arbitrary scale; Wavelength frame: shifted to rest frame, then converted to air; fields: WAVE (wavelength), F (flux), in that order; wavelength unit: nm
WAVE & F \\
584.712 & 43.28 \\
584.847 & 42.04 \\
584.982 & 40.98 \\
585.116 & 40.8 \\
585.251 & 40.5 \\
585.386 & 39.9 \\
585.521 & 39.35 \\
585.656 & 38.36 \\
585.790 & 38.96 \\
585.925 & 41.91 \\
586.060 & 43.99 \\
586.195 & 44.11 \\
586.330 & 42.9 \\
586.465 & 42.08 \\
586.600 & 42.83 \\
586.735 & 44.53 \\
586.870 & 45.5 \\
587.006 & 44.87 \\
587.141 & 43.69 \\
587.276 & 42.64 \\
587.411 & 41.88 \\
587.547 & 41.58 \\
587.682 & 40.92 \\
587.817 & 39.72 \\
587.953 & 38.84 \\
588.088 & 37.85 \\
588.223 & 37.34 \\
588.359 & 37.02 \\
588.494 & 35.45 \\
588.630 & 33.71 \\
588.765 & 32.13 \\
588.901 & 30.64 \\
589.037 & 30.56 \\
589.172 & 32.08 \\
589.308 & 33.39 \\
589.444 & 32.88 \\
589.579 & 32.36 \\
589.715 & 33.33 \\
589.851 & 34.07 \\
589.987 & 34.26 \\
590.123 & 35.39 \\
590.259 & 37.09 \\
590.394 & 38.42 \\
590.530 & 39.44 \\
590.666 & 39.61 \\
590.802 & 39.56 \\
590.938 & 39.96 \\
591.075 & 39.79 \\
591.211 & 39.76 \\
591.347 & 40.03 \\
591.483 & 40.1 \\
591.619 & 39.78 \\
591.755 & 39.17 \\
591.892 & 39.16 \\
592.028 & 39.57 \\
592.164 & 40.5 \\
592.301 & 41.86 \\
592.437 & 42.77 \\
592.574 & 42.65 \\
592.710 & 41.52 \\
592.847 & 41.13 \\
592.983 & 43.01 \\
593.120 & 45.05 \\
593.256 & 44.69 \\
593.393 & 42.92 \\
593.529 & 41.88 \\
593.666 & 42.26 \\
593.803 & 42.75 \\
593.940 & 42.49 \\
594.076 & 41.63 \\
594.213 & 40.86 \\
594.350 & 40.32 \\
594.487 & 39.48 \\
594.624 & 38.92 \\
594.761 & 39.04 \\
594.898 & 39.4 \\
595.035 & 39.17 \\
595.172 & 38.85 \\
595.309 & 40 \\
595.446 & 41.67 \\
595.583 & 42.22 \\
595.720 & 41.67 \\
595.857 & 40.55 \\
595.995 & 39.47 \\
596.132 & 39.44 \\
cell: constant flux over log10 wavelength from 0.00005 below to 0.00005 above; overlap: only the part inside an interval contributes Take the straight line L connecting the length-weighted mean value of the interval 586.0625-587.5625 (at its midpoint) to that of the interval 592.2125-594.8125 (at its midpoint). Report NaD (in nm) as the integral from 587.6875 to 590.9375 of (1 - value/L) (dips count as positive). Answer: 0.545 nm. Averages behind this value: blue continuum 43.4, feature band 35.6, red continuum 41.9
